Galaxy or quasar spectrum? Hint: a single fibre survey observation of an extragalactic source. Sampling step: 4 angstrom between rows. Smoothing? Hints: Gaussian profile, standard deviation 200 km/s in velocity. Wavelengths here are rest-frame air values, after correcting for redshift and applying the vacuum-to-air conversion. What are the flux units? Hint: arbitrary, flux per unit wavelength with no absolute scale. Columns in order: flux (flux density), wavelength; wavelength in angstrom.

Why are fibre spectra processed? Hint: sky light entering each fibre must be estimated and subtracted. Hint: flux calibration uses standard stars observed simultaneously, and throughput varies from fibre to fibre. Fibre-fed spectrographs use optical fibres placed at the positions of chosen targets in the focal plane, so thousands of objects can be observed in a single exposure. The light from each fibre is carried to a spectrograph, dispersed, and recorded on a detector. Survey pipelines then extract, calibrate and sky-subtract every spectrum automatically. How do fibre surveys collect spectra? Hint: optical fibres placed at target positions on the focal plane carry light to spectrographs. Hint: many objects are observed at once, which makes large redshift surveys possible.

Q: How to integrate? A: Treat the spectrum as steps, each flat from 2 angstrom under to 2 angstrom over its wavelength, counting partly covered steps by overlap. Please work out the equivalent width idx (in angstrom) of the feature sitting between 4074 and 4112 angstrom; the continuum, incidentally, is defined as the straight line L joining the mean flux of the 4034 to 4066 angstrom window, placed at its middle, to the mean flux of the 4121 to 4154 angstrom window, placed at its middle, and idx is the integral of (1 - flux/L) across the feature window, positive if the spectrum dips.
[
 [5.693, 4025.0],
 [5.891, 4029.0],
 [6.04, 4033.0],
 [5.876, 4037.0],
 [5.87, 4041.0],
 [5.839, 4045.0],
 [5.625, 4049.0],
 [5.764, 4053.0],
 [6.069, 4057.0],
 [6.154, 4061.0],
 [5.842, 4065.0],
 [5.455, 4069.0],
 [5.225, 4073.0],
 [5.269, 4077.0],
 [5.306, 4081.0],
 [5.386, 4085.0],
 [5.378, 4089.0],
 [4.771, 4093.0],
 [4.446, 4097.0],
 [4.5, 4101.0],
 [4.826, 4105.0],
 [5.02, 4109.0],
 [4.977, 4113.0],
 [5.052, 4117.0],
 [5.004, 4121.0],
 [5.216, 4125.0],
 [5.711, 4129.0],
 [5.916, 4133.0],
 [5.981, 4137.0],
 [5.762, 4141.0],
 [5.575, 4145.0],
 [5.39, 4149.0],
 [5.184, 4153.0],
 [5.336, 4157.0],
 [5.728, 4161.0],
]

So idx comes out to 4.88 angstrom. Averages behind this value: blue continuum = 5.89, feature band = 5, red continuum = 5.57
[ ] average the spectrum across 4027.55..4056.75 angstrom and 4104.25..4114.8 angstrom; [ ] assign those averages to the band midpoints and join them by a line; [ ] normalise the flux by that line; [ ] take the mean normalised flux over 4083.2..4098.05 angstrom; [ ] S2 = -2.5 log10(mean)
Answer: 0.04 mag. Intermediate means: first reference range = 5.86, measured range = 5.03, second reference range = 4.95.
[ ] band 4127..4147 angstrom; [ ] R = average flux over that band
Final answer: 5.79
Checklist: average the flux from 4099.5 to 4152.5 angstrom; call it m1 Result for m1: 5.31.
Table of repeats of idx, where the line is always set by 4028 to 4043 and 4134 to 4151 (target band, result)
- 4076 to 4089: 1.1 angstrom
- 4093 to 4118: 4.2 angstrom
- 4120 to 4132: 0.7 angstrom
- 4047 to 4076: 0.7 angstrom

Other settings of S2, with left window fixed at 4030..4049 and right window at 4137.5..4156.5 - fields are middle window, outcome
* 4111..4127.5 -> 0.106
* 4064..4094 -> 0.081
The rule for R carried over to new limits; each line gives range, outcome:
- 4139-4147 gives 5.67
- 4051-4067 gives 5.96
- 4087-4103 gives 4.77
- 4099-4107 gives 4.66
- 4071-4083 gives 5.27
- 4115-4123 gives 5.03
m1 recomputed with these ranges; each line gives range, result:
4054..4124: 5.22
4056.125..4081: 5.62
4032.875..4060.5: 5.87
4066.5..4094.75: 5.27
